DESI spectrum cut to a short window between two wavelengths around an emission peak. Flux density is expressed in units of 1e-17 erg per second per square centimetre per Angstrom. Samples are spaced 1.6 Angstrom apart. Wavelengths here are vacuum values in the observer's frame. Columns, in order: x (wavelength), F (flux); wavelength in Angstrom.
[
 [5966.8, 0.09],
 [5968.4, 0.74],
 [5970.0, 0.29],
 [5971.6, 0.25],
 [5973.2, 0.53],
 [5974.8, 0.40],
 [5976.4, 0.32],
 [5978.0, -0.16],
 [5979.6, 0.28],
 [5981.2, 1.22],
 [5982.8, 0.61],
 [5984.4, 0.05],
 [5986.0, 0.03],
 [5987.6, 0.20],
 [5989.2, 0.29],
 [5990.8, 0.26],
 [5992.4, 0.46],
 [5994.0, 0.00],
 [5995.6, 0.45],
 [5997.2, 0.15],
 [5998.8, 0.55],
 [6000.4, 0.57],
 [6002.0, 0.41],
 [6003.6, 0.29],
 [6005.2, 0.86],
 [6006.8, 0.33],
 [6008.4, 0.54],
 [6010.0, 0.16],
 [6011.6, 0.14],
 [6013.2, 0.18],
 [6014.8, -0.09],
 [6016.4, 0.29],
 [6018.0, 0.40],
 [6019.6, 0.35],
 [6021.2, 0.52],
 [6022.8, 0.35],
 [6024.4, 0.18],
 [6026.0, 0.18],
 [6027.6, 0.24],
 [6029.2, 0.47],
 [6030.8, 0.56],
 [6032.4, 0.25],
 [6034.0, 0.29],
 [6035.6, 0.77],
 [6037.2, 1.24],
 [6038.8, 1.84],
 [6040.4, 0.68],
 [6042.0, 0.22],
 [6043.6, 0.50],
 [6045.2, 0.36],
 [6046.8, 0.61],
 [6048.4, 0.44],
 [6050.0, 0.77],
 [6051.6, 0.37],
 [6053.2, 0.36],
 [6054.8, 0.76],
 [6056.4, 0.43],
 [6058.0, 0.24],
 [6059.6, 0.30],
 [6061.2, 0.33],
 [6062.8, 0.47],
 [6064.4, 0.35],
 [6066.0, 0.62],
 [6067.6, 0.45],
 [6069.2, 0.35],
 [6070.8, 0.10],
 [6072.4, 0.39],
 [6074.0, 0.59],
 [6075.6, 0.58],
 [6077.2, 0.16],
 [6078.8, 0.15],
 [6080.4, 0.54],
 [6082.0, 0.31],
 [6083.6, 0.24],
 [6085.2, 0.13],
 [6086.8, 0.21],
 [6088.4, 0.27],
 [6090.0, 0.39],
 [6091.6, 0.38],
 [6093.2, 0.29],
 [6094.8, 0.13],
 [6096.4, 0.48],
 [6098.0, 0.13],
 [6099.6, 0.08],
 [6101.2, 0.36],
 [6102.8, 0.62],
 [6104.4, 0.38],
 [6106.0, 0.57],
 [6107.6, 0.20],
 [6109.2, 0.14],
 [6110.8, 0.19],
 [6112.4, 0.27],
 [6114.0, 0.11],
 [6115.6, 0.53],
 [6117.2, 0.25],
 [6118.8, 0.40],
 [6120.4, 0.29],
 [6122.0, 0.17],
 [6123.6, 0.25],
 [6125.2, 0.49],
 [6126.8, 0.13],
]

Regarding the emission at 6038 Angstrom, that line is [O III] 5007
